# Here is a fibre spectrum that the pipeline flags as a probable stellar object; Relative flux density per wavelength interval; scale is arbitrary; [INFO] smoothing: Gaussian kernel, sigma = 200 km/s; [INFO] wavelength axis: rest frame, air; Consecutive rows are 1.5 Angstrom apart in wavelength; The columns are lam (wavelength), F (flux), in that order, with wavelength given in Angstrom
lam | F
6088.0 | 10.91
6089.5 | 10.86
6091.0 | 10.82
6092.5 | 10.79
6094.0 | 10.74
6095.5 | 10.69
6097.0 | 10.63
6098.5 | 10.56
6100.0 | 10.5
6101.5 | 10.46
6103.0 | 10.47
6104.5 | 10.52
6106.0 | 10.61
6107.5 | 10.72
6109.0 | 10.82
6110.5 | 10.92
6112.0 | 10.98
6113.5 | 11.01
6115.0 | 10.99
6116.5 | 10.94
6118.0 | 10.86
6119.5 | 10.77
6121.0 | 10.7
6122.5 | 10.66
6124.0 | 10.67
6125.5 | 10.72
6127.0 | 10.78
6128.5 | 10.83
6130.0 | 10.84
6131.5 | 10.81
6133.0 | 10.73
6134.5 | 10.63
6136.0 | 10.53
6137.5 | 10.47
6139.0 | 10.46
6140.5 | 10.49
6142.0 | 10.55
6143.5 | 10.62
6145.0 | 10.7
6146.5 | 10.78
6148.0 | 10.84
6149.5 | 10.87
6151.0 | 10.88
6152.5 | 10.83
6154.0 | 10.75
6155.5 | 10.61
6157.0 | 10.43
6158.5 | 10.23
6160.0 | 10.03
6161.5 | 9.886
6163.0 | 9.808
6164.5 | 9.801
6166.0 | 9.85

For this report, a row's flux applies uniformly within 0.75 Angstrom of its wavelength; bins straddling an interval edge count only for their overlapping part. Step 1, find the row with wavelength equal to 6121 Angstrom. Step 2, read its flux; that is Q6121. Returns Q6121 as 10.7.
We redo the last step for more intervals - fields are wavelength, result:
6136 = 10.53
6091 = 10.82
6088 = 10.91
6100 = 10.5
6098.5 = 10.56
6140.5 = 10.49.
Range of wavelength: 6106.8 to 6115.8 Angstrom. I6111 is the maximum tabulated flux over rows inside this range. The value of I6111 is 11.01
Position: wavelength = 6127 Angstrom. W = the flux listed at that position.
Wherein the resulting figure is 10.78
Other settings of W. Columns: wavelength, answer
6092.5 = 10.79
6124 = 10.67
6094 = 10.74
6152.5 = 10.83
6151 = 10.88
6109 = 10.82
